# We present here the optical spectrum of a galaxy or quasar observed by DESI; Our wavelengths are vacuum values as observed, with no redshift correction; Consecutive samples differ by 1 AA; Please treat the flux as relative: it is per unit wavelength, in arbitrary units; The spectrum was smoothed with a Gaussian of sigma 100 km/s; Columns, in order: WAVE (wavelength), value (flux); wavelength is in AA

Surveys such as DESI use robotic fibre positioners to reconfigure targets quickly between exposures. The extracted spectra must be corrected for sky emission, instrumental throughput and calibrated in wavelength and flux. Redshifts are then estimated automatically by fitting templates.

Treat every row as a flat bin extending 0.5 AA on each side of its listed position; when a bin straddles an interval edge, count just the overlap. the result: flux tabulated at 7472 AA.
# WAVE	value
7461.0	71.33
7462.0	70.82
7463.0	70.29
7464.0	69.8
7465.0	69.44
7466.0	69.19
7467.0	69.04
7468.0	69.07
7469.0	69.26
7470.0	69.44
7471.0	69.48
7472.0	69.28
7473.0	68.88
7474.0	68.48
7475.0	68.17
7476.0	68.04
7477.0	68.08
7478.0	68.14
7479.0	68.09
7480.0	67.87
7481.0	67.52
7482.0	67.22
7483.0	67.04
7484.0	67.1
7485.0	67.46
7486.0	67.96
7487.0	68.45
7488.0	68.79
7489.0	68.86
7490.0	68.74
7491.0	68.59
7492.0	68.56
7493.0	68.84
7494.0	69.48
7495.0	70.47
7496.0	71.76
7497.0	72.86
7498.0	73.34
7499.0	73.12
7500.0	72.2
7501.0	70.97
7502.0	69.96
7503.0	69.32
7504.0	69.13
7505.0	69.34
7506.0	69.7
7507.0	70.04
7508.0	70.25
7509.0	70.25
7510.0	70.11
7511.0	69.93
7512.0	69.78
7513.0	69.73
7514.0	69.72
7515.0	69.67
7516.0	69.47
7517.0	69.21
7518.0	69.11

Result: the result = 69.28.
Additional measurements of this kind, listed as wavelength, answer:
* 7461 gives 71.33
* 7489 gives 68.86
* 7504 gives 69.13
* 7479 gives 68.09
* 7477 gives 68.08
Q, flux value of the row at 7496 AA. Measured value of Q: 71.76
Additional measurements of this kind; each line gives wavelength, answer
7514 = 69.72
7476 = 68.04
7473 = 68.88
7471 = 69.48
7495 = 70.47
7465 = 69.44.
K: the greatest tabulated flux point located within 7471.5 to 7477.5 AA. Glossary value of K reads 69.28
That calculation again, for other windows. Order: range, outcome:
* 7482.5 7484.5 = 67.1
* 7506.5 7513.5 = 70.25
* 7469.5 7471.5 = 69.48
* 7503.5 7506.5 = 69.7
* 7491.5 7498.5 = 73.34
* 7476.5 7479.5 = 68.14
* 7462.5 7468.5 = 70.29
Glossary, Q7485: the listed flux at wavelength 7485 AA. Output 67.46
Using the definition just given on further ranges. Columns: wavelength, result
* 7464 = 69.8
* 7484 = 67.1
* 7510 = 70.11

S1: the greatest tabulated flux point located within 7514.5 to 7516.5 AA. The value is 69.67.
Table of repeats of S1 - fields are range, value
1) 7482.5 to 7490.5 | 68.86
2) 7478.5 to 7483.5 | 68.09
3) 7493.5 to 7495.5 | 70.47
